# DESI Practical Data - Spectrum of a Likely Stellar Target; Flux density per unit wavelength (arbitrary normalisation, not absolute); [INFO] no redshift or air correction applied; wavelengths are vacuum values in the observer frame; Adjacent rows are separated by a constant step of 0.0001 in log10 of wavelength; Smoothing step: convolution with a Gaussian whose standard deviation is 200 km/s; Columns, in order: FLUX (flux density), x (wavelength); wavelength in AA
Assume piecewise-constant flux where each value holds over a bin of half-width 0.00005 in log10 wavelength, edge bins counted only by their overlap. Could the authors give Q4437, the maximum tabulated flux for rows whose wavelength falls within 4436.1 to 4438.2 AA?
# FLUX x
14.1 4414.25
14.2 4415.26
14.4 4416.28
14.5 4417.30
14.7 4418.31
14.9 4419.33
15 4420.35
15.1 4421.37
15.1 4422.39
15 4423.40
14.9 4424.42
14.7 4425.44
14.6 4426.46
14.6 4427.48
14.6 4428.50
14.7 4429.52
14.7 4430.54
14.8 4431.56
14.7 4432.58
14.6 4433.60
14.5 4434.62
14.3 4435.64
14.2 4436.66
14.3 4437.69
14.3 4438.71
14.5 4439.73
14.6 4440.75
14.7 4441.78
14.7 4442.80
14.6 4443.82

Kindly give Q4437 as 14.3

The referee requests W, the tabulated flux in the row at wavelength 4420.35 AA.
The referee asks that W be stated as 15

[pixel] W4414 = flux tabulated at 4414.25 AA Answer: 14.1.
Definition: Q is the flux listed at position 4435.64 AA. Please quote 14.3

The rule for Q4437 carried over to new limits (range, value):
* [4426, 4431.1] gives 14.7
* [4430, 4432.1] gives 14.8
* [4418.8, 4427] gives 15.1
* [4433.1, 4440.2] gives 14.6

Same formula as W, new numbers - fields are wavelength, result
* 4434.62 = 14.5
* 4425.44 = 14.7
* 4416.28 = 14.4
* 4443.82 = 14.6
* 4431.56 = 14.8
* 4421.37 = 15.1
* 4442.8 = 14.7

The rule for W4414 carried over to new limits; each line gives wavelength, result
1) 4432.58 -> 14.7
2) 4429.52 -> 14.7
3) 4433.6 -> 14.6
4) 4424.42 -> 14.9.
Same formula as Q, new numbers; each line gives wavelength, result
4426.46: 14.6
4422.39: 15.1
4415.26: 14.2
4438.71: 14.3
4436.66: 14.2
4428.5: 14.6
